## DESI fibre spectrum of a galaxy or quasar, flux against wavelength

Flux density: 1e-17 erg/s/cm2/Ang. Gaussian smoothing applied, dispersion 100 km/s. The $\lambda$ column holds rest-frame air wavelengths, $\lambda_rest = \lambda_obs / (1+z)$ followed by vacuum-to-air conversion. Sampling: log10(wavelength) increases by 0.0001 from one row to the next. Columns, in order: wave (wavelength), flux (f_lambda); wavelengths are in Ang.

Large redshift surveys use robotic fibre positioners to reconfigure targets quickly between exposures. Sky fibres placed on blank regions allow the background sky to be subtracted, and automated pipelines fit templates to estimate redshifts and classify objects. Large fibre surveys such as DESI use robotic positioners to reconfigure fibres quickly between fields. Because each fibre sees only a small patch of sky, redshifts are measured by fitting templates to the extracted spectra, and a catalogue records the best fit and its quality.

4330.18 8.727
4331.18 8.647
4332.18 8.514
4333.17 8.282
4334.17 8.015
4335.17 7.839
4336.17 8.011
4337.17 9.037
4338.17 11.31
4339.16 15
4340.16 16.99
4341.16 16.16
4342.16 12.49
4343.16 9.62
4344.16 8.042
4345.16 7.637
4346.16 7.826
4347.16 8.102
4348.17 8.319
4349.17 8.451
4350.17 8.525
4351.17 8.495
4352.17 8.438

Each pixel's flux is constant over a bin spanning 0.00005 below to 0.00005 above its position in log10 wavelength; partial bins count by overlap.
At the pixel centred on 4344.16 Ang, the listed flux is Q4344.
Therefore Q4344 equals 8.042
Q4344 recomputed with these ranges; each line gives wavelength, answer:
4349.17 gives 8.451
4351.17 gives 8.495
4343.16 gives 9.62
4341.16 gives 16.16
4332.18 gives 8.514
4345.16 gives 7.637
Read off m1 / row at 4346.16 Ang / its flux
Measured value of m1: 7.826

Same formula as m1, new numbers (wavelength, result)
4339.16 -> 15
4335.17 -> 7.839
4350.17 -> 8.525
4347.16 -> 8.102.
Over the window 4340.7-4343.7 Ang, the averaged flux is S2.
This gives 12.6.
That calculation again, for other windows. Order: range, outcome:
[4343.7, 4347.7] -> 7.89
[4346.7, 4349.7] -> 8.28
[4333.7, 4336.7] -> 7.95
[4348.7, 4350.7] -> 8.5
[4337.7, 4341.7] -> 14.9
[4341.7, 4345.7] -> 9.4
